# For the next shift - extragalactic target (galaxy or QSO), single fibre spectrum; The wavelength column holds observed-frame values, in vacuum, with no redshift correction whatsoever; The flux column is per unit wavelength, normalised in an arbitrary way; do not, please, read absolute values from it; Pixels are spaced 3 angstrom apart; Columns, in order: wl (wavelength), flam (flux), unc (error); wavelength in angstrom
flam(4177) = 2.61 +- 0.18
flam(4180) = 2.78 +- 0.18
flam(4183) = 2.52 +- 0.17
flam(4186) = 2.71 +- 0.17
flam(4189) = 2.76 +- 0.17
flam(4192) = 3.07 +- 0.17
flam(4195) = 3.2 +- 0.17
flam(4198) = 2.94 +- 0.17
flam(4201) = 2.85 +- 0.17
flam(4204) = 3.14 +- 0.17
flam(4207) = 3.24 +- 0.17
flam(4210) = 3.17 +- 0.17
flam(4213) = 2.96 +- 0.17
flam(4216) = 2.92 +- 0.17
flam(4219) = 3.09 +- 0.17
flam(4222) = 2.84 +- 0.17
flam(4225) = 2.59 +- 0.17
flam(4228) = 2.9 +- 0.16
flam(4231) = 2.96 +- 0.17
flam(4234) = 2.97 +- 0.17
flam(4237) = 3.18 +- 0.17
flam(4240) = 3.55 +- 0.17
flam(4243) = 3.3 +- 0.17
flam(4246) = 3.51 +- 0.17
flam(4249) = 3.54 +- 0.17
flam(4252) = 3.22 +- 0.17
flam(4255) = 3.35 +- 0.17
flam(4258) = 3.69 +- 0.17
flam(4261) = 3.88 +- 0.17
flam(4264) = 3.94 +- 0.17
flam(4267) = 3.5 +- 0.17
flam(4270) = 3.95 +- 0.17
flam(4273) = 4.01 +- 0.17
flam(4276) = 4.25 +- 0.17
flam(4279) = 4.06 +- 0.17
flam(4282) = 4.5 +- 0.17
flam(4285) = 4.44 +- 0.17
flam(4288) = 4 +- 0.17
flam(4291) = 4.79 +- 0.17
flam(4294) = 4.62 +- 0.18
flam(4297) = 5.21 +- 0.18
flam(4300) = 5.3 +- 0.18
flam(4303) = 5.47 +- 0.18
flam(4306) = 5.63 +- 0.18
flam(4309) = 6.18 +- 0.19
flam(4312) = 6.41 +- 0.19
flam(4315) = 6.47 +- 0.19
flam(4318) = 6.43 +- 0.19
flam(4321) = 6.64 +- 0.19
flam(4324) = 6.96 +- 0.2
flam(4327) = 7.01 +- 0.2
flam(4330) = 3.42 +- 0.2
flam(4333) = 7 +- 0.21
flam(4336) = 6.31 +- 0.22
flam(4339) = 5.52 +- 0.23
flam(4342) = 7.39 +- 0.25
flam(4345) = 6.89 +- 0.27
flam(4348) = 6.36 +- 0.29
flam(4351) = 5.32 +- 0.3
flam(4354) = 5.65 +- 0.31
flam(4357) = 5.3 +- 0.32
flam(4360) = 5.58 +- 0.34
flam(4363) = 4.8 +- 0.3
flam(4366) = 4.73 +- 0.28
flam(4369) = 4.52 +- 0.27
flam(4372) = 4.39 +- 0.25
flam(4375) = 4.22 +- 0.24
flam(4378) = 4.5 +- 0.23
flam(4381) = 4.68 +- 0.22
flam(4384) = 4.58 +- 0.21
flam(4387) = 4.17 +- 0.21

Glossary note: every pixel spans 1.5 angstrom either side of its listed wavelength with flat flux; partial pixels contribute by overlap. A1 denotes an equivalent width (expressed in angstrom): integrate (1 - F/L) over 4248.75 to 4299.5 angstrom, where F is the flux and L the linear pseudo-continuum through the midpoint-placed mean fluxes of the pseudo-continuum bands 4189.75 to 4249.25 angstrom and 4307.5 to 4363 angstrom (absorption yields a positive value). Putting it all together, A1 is 4.9 angstrom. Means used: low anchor 3.08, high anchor 6.12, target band 4.09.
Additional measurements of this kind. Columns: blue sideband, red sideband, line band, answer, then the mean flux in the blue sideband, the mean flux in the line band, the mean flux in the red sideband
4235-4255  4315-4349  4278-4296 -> 1.4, 3.37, 4.43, 6.36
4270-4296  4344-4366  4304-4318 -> -3.9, 4.33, 6.17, 5.61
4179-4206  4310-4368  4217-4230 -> 2.5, 2.89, 2.86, 6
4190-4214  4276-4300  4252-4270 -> 1.9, 3.07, 3.66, 4.55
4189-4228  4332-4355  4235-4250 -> 1.7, 2.99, 3.4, 6.3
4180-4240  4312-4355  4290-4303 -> 0.6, 2.96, 5.04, 6.25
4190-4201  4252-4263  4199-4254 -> 3.4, 3.03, 3.11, 3.6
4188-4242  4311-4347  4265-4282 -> 2.7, 3.02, 4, 6.37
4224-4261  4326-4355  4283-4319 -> -3.0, 3.26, 5.39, 6.08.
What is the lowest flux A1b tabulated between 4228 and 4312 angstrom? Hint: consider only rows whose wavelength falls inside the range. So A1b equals 2.9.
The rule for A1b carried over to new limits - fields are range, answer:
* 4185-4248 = 2.59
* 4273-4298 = 4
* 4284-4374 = 3.42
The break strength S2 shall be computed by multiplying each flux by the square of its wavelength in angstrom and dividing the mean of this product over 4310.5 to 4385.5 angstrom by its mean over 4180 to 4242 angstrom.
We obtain 2.02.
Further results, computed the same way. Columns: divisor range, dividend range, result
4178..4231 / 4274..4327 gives 1.94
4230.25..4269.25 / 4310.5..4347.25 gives 1.92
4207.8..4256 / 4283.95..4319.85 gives 1.80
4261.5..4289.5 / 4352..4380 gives 1.25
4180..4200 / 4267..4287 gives 1.51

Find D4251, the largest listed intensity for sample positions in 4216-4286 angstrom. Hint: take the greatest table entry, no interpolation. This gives 4.5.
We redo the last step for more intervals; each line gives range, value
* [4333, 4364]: 7.39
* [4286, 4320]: 6.47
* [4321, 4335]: 7.01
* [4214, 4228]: 3.09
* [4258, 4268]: 3.94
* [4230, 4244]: 3.55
